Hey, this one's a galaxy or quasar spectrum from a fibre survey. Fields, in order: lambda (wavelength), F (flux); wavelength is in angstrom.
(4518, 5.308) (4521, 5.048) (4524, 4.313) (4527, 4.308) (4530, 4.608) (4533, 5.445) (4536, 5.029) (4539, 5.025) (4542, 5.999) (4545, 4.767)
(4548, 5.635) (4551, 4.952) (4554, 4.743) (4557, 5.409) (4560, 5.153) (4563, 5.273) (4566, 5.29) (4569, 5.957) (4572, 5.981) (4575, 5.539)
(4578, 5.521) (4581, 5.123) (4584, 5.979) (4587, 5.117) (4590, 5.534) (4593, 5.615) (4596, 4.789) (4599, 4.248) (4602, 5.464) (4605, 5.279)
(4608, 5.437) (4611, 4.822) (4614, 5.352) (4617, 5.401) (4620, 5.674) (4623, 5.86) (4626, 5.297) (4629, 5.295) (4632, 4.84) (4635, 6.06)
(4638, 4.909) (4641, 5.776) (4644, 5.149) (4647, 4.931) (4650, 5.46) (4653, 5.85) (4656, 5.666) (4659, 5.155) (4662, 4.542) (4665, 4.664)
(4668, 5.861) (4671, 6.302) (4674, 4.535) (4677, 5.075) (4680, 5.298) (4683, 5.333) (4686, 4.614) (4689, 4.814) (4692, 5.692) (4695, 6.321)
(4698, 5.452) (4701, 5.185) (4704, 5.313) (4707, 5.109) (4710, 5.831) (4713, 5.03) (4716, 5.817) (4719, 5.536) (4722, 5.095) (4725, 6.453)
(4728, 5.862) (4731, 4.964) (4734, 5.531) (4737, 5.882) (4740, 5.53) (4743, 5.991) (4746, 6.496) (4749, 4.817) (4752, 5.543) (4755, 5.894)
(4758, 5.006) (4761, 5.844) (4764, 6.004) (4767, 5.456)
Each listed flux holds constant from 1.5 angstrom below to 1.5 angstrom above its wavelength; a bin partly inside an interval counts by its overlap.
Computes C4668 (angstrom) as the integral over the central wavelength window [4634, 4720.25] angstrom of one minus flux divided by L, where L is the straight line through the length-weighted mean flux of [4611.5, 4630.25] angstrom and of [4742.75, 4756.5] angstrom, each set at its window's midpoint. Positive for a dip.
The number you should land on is 3.4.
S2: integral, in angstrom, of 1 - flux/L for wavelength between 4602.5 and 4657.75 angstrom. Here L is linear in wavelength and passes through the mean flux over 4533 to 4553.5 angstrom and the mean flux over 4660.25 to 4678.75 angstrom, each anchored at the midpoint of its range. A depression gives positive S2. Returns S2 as -2.22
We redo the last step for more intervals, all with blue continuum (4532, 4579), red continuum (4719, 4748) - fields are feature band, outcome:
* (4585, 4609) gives 1.1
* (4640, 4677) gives 1.7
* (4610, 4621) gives 0.3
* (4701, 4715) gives 0.9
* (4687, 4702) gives 0.5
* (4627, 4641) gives 0.5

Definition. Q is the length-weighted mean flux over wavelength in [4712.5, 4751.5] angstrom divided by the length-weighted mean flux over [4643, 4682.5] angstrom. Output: 1.1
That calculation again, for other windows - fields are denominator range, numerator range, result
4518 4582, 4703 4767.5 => 1.08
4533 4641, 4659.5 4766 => 1.02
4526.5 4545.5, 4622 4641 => 1.06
